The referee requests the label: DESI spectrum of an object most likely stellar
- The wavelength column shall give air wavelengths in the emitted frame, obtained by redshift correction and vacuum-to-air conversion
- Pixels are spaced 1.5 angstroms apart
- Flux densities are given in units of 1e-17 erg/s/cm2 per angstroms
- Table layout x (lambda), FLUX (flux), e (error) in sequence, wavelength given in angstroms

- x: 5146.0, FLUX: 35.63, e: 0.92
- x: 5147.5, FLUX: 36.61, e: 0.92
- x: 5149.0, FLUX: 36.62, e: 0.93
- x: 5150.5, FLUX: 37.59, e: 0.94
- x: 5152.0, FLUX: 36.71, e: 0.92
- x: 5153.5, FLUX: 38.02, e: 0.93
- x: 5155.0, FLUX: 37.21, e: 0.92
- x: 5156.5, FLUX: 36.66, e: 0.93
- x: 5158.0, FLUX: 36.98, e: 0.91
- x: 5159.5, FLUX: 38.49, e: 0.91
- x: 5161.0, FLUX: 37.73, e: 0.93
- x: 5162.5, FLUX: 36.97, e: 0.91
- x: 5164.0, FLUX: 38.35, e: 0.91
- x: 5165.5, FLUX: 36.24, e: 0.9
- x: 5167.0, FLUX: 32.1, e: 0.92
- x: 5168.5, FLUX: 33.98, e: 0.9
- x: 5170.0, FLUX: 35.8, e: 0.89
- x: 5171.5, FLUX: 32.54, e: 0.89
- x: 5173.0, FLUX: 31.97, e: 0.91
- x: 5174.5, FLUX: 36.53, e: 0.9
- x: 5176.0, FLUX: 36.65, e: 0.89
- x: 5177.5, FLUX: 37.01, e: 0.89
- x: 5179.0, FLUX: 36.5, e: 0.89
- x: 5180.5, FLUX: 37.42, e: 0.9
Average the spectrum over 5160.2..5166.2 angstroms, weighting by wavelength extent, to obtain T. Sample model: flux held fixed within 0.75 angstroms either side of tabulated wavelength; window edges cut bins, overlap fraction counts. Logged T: 37.3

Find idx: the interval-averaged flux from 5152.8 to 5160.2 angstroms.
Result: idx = 37.5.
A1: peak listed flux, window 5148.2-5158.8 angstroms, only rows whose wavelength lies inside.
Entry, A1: 38.02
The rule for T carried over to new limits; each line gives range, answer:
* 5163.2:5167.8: 35.6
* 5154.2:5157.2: 37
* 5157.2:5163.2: 37.5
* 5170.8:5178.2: 34.9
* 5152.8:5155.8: 37.6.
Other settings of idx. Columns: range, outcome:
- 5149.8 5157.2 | 37.2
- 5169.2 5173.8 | 33.5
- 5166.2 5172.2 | 33.6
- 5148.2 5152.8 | 37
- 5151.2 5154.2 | 37.4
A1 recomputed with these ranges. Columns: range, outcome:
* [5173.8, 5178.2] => 37.01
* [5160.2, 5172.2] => 38.35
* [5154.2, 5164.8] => 38.49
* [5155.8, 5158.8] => 36.98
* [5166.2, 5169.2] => 33.98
